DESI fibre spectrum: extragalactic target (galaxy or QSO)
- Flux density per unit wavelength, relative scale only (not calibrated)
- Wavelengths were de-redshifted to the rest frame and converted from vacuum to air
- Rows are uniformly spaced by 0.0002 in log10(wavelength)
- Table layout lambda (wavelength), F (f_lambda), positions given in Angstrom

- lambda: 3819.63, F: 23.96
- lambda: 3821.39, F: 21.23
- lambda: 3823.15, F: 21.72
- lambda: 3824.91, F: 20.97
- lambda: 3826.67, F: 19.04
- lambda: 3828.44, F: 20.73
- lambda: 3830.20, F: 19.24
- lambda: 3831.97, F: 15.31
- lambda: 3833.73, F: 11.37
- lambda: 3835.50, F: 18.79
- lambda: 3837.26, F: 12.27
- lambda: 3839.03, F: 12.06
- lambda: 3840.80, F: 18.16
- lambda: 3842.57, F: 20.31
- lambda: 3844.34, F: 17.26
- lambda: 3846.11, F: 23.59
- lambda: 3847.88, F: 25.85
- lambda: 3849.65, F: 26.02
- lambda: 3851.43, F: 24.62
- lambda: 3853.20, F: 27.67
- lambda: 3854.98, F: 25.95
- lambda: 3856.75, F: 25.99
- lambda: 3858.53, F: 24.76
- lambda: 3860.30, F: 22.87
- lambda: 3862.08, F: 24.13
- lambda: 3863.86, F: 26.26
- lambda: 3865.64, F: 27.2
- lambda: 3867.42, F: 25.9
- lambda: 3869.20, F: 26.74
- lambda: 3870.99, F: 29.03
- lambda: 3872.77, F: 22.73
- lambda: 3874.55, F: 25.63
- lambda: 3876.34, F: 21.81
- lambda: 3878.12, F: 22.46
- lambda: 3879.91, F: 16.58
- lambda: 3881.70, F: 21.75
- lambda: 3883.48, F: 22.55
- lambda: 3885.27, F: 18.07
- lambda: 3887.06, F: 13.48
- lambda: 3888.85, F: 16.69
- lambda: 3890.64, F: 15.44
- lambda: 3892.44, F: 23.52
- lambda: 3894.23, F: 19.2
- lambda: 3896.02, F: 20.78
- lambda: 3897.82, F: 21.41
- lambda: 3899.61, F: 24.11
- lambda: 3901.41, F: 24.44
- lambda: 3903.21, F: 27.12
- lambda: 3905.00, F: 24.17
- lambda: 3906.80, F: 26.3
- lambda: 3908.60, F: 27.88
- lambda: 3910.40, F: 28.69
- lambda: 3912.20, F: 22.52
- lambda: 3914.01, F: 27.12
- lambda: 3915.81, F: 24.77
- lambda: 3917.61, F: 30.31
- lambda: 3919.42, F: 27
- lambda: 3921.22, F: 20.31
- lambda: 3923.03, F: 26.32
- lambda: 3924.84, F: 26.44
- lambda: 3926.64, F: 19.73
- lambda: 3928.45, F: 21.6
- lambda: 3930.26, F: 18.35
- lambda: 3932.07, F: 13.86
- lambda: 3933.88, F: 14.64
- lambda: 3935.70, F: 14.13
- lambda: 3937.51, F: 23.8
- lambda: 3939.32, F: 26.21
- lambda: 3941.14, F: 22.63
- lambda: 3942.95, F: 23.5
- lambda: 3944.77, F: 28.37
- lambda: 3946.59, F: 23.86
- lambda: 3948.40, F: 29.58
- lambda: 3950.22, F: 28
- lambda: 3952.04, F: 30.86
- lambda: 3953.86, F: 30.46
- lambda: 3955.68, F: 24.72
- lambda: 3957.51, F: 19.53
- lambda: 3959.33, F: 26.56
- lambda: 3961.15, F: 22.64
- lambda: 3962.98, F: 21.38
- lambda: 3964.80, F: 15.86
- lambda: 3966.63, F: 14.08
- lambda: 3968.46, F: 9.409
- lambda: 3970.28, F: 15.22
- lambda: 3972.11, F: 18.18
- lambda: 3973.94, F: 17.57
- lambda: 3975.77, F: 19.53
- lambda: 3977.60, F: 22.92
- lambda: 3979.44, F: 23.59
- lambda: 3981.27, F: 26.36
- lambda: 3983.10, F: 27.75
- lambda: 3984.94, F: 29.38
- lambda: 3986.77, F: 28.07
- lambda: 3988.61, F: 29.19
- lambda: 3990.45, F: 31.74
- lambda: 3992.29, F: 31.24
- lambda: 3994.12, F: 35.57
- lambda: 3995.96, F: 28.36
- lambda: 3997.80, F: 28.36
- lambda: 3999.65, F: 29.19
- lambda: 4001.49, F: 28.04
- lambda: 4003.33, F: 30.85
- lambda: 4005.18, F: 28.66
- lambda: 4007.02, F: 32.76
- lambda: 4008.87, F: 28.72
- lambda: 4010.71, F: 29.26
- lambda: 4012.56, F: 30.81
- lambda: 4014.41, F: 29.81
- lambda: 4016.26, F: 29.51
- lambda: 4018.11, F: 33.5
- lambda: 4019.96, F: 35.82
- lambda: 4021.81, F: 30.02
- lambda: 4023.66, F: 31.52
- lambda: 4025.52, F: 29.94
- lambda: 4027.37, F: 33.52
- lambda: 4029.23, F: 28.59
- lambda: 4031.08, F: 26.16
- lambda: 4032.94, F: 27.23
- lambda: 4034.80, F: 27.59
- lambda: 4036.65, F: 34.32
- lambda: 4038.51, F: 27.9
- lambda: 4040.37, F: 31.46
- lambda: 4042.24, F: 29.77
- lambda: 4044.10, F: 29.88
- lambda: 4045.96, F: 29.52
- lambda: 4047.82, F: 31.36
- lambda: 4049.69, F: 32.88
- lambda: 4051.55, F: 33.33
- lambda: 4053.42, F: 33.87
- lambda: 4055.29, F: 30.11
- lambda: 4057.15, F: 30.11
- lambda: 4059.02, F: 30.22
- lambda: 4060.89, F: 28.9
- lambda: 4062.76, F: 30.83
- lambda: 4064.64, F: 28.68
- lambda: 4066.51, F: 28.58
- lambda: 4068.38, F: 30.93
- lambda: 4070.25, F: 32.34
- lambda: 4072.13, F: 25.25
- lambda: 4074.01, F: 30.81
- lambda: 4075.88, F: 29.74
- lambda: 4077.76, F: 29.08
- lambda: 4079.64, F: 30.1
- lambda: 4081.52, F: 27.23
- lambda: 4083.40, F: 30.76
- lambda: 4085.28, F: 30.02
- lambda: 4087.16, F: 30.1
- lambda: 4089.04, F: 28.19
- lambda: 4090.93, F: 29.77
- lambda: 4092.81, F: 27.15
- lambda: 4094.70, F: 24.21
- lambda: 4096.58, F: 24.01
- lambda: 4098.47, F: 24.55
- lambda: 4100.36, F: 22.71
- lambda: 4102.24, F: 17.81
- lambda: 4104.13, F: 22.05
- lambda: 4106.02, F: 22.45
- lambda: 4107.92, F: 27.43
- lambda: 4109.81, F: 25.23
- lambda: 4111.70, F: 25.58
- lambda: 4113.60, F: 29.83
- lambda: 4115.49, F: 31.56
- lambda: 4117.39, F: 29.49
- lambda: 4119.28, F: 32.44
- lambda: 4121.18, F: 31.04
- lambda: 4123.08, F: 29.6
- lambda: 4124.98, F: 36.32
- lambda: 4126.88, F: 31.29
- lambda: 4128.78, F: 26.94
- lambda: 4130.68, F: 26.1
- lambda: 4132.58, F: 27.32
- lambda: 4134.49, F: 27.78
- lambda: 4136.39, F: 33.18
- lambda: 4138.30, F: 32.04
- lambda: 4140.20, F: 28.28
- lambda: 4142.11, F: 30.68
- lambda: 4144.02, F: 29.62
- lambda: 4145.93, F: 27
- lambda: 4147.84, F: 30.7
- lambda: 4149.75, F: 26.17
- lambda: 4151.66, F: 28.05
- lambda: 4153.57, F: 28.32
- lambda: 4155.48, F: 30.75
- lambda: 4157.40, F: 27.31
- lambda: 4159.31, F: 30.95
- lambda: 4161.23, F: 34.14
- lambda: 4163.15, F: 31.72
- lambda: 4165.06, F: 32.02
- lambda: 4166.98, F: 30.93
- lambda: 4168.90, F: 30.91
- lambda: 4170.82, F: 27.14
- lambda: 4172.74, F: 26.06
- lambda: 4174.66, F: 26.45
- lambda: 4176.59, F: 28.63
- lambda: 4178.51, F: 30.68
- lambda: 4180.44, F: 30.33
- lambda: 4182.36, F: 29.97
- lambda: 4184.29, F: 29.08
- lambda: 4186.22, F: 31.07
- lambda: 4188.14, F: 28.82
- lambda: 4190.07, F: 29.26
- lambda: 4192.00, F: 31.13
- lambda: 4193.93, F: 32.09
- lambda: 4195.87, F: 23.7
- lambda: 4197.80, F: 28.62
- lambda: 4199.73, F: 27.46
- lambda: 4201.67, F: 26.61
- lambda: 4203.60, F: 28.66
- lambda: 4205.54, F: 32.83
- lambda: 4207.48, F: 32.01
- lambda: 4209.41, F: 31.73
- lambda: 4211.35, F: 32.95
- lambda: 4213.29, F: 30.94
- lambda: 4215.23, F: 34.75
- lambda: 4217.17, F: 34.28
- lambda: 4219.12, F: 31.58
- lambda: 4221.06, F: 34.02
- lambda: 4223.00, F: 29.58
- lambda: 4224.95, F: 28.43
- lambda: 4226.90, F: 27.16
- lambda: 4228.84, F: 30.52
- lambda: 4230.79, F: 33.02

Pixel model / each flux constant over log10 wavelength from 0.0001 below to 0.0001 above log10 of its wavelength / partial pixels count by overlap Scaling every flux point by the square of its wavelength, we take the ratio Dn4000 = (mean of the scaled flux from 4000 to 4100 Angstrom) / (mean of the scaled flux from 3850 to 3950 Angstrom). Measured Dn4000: 1.37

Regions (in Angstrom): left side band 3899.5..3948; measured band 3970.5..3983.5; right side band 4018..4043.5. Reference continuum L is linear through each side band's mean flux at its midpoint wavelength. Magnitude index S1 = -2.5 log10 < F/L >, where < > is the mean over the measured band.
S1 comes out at 0.241 mag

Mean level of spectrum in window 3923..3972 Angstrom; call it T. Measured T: 21.8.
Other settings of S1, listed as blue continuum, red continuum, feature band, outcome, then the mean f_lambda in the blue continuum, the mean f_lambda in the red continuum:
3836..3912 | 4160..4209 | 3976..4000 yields -0.13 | 22.6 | 29.6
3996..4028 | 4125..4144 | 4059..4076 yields 0.02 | 30.5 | 29.7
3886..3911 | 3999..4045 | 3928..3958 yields 0.09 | 22.3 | 30.2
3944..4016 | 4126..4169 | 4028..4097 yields -0.07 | 25.8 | 29.6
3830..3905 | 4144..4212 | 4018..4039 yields -0.18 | 21.7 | 29.5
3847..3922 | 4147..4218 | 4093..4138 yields 0.04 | 23.8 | 29.9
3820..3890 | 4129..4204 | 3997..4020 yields -0.19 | 21.5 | 29.2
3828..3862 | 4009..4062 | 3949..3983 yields 0.23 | 20.8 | 30.6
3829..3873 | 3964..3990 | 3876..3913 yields 0.00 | 22.2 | 21.4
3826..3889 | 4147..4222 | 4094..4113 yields 0.18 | 21.5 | 30.1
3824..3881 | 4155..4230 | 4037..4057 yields -0.17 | 21.9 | 30.1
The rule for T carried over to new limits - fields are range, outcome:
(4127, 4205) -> 29.2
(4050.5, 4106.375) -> 28.2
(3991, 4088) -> 30.3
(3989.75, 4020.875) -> 30.7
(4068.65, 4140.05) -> 28.2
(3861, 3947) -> 22.9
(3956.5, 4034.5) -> 26.6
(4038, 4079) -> 30.3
